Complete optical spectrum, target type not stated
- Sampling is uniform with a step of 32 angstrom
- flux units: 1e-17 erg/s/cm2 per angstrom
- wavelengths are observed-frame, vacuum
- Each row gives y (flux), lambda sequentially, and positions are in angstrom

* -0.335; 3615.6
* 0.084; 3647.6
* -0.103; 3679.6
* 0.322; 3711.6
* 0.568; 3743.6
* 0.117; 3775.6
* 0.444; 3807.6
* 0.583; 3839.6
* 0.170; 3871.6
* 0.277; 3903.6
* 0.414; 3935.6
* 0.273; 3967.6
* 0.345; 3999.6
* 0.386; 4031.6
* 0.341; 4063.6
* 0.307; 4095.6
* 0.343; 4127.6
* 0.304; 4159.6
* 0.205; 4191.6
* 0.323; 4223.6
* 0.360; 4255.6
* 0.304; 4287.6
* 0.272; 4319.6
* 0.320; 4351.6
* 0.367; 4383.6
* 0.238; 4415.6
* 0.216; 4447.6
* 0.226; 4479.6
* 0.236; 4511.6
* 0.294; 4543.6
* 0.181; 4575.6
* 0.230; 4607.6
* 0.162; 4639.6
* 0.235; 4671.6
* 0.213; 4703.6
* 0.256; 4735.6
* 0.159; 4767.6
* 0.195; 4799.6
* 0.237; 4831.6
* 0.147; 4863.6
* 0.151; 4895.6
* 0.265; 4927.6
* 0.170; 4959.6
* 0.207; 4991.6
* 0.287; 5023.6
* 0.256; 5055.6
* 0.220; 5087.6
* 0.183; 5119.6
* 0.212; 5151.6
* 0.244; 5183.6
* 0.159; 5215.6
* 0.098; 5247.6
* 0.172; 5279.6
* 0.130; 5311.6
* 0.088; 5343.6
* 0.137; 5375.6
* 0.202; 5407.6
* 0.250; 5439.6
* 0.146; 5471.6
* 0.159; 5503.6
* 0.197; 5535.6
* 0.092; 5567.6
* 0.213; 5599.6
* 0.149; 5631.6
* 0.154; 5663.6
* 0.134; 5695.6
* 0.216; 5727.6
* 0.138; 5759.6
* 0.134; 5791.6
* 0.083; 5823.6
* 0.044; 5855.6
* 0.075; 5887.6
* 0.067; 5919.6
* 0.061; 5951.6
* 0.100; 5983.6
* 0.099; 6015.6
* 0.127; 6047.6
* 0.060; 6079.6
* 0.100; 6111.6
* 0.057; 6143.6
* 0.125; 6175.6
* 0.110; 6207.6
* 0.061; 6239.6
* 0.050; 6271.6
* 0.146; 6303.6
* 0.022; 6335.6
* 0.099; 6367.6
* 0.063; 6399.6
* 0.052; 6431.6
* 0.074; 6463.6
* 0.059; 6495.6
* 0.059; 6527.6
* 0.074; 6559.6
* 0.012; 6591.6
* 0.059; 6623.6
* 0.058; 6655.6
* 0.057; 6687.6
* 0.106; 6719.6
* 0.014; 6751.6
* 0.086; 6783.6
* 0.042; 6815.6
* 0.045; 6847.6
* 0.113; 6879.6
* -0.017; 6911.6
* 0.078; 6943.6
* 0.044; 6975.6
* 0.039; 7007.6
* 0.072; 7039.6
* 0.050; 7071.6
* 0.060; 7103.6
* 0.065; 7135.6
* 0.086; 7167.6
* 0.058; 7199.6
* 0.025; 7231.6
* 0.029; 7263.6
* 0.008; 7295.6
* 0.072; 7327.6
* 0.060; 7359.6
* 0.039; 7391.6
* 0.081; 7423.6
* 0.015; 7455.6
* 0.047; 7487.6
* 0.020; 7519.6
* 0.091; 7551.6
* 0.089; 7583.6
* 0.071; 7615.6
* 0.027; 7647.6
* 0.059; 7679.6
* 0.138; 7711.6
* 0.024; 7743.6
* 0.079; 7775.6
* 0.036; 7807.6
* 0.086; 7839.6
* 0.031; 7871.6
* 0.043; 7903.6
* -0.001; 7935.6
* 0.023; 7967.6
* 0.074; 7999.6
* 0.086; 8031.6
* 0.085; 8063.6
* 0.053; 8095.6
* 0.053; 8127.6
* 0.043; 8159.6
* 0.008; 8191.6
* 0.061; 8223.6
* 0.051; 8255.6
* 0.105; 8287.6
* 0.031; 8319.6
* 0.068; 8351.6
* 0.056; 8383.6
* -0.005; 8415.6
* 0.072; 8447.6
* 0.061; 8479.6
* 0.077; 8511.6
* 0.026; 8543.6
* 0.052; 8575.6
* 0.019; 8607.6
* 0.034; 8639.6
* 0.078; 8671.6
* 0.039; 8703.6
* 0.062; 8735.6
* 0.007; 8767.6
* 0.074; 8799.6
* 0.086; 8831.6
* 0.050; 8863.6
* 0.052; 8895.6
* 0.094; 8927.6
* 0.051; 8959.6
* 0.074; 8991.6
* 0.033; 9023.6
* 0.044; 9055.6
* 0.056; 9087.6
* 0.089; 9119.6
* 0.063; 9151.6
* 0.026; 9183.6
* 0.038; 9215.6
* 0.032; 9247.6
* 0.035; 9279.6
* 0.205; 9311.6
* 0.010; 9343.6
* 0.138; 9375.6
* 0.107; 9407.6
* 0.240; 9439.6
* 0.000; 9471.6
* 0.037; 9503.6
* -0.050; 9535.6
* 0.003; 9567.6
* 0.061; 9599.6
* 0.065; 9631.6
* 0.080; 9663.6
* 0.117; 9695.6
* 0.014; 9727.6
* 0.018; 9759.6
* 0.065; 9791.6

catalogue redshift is 1.529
